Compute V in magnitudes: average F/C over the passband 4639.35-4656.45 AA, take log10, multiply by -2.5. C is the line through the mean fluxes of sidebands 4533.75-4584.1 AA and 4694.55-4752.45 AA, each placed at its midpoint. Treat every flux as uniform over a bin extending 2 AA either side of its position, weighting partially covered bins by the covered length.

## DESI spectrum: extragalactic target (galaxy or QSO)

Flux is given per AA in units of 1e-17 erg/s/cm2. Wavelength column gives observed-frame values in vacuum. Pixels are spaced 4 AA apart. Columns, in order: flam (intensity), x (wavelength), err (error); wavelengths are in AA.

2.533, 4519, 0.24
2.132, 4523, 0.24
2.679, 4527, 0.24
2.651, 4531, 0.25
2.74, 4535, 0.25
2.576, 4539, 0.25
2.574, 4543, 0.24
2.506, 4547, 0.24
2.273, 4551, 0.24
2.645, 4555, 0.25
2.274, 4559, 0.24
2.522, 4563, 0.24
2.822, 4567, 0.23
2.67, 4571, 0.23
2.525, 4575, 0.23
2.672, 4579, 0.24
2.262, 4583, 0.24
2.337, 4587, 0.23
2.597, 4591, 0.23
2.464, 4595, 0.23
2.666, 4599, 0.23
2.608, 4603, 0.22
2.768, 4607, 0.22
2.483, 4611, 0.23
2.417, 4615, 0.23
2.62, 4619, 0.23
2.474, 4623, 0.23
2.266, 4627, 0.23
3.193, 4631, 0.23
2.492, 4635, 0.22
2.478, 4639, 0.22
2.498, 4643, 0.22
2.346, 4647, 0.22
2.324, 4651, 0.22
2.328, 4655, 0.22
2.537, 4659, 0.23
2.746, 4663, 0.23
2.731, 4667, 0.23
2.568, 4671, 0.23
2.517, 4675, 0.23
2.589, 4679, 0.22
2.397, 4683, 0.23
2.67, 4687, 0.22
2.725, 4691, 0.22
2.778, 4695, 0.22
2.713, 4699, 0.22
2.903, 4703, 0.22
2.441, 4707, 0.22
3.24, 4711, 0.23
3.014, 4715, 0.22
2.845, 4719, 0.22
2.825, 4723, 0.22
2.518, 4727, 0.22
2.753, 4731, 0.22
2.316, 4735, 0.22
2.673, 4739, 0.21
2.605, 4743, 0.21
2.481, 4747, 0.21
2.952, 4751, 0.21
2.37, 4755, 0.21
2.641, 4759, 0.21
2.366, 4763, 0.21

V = 0.113 mag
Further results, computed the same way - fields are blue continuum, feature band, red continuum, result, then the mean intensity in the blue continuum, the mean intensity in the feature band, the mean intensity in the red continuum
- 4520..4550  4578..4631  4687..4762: 0.03 mag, 2.54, 2.53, 2.71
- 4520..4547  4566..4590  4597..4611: 0.03 mag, 2.55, 2.54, 2.65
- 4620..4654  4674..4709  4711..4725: 0.06 mag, 2.51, 2.64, 2.94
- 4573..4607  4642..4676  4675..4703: 0.05 mag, 2.53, 2.51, 2.65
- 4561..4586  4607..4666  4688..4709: 0.05 mag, 2.57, 2.53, 2.71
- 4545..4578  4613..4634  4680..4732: 0.02 mag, 2.53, 2.59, 2.75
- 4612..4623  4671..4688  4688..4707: 0.06 mag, 2.51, 2.54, 2.74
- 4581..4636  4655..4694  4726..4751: -0.01 mag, 2.55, 2.6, 2.59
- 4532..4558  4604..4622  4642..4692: -0.01 mag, 2.55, 2.57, 2.53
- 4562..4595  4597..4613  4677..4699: -0.03 mag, 2.55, 2.63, 2.64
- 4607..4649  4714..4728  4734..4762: -0.10 mag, 2.54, 2.81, 2.58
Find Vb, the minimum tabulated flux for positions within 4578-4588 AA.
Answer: 2.262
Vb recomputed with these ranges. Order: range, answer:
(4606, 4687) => 2.266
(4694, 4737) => 2.316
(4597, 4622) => 2.417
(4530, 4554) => 2.273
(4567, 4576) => 2.525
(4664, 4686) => 2.397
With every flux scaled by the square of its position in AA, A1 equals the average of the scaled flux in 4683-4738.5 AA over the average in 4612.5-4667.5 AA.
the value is 1.1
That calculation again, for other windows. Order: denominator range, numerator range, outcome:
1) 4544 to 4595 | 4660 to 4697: 1.10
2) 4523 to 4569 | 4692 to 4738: 1.16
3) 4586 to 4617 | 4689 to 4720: 1.16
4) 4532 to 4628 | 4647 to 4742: 1.10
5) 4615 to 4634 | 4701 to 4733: 1.12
